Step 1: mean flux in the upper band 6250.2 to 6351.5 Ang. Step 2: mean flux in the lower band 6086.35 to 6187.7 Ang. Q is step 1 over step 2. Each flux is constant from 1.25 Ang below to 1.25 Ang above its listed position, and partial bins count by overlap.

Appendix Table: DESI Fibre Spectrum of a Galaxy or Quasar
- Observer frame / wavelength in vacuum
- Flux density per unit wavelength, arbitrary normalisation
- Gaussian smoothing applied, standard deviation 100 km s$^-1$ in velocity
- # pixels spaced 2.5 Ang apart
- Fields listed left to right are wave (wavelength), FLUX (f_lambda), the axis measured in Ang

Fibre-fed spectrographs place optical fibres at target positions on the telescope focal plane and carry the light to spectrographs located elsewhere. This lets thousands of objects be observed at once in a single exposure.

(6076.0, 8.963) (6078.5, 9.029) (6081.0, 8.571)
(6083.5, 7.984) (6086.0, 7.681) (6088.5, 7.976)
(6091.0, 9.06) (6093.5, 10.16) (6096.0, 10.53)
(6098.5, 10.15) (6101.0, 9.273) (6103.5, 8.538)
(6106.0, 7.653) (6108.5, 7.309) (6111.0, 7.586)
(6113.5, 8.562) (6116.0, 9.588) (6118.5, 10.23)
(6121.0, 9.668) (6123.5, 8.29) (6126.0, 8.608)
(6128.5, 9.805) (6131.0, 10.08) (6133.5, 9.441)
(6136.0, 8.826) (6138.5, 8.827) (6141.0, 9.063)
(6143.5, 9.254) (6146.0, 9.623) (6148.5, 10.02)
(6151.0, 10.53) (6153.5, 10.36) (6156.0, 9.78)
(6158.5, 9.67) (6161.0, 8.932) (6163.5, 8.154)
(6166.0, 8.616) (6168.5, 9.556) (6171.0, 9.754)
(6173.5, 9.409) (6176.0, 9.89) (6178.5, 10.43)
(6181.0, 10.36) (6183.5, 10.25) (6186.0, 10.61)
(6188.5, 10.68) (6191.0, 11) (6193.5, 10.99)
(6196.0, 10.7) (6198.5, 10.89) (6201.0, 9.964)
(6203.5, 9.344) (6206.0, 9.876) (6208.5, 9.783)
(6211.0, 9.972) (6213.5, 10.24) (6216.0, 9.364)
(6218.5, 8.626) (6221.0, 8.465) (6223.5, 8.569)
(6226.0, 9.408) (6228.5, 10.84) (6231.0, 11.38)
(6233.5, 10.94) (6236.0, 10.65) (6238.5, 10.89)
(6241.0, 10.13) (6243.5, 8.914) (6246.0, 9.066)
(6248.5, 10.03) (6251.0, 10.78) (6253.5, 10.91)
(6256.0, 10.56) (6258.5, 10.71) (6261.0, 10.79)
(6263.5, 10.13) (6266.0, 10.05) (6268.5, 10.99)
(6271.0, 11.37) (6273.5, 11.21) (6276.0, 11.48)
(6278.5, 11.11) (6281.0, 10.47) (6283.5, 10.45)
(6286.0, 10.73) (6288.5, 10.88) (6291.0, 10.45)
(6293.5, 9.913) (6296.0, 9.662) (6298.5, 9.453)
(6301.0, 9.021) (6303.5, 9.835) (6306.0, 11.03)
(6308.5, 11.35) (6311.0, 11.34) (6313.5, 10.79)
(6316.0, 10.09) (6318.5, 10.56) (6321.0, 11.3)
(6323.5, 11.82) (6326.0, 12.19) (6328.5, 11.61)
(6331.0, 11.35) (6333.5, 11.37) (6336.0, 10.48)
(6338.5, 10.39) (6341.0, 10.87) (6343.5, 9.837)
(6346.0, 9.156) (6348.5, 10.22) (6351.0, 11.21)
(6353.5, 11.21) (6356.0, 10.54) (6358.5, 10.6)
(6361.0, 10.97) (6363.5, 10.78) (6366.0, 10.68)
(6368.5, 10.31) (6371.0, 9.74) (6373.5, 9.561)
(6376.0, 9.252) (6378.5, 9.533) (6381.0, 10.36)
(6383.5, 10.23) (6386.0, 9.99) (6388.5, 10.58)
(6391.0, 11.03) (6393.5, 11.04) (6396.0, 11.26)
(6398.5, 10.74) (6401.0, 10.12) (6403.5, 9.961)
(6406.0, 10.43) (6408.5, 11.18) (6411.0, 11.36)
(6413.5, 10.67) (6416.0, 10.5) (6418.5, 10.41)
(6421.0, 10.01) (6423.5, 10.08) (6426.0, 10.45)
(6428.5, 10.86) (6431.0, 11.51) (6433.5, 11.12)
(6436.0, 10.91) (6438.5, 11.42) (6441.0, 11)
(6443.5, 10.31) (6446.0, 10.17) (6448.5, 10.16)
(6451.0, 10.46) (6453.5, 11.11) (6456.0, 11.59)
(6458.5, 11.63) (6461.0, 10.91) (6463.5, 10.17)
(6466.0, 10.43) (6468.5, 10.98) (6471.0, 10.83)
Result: 1.14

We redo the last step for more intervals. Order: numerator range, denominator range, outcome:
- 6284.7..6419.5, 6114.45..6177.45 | 1.12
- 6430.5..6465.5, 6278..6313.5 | 1.04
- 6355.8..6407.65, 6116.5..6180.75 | 1.09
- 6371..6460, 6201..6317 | 1.03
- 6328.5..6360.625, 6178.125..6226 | 1.07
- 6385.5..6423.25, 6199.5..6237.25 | 1.08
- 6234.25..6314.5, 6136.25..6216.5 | 1.06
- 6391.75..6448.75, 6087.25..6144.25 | 1.18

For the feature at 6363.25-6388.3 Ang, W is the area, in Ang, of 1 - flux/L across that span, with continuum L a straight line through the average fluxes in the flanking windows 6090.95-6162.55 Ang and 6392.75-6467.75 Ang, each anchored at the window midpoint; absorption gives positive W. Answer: 1.0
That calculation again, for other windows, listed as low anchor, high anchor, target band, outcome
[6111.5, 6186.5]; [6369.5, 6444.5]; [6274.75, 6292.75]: -1.3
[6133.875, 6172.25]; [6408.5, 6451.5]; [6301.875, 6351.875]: -3.0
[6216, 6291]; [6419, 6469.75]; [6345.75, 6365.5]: -0.2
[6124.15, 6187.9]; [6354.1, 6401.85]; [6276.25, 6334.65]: -3.5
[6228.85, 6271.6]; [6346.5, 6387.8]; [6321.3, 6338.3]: -1.7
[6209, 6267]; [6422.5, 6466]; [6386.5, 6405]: 0.0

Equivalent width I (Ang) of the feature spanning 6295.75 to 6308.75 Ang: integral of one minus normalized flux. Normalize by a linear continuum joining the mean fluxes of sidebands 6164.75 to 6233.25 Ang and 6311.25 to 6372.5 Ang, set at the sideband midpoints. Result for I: 0.68 Ang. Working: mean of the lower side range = 9.98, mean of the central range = 9.99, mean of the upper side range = 10.8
